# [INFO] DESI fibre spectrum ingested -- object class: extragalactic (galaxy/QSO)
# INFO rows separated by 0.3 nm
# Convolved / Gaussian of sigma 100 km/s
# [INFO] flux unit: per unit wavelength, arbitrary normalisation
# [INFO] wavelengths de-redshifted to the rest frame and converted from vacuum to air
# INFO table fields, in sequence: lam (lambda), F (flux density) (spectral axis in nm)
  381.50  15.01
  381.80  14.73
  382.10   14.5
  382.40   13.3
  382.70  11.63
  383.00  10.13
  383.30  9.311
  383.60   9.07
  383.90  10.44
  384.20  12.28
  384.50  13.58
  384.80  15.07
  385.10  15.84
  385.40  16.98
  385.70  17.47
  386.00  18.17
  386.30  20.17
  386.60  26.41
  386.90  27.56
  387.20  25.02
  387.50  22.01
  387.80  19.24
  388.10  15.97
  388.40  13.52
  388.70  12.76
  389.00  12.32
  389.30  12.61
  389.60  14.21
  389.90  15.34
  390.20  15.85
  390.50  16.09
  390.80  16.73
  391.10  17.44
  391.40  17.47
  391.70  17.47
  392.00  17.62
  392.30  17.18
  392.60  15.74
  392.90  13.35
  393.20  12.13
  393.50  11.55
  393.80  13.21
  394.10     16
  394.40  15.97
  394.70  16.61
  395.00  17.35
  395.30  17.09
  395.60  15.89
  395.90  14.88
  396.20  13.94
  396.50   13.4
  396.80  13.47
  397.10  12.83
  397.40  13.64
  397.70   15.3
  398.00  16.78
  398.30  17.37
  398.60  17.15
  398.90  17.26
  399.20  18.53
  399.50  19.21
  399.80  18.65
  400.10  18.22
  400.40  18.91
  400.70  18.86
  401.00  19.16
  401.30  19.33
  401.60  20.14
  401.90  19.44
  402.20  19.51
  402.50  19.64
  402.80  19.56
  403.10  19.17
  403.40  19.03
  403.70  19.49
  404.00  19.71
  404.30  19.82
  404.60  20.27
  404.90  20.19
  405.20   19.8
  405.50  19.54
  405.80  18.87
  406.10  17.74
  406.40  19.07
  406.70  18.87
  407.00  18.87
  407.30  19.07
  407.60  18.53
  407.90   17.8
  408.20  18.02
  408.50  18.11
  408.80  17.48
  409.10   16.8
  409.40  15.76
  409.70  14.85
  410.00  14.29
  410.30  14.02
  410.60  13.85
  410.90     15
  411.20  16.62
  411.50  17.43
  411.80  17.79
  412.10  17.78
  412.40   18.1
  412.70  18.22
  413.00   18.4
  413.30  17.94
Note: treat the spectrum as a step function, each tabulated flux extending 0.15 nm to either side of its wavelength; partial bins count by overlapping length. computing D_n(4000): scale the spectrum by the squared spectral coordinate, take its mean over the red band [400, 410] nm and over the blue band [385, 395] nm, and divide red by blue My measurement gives 1.2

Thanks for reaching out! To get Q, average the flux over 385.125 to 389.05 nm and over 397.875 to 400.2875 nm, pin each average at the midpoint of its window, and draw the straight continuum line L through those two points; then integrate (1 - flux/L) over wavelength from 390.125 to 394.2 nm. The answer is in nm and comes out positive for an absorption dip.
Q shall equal 0.67 nm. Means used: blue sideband 19.1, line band 15.5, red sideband 17.9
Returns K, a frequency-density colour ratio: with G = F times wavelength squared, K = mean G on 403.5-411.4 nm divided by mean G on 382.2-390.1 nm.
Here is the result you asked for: 1.25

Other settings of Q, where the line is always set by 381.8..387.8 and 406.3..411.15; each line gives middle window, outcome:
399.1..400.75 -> -0.20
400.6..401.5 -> -0.13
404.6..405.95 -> -0.23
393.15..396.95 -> 0.40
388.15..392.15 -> 0.26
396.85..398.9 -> 0.13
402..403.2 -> -0.20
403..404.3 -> -0.21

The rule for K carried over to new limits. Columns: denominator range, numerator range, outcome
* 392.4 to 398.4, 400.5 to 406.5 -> 1.36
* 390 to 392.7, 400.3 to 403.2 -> 1.21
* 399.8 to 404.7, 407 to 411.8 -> 0.89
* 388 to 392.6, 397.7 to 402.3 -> 1.25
